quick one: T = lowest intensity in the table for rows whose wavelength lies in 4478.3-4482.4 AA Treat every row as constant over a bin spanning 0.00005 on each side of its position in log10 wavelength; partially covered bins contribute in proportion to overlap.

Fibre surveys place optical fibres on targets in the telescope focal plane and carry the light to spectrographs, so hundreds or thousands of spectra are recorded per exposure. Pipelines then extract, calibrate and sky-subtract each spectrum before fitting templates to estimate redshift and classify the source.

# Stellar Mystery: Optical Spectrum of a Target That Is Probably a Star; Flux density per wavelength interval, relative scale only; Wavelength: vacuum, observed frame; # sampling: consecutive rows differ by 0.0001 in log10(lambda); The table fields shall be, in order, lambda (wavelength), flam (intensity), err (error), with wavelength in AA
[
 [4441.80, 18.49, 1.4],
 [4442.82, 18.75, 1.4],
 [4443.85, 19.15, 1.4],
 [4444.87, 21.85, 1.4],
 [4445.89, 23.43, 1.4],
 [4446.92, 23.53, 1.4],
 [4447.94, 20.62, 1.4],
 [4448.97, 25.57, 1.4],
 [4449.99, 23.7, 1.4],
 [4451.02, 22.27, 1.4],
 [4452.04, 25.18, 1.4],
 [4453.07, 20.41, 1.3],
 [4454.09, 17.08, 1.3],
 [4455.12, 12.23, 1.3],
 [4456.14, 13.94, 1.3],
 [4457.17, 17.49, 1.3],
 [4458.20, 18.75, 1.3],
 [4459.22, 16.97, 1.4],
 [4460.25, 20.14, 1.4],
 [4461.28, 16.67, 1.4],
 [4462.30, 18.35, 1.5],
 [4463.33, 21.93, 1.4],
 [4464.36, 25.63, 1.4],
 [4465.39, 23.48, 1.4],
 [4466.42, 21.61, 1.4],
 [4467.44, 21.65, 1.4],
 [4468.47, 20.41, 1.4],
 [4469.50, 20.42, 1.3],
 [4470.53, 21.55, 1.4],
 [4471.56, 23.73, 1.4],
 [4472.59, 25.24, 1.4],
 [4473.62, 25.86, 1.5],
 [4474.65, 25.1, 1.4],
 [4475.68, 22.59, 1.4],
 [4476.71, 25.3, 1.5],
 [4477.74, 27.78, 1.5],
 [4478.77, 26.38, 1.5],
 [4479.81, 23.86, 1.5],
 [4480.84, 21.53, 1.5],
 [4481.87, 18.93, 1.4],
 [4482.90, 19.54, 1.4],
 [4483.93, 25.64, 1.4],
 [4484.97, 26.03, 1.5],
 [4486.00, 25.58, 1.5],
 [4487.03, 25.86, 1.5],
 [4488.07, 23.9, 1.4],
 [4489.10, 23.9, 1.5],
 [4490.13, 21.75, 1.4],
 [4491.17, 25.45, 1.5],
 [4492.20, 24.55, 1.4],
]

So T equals 18.93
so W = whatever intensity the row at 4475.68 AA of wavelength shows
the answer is 22.59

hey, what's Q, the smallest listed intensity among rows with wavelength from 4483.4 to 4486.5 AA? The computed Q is 25.58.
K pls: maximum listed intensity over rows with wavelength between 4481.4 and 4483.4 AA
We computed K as 19.54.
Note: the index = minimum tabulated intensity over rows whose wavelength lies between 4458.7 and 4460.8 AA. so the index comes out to 16.97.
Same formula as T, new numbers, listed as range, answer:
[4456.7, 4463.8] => 16.67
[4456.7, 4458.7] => 17.49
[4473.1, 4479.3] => 22.59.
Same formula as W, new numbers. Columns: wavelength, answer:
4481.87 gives 18.93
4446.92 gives 23.53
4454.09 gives 17.08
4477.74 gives 27.78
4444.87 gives 21.85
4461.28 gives 16.67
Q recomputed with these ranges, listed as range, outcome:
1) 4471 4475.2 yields 23.73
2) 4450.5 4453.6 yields 20.41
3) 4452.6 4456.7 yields 12.23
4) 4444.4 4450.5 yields 20.62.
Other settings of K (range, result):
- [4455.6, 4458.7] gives 18.75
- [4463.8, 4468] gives 25.63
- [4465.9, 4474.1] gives 25.86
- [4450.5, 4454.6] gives 25.18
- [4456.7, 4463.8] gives 21.93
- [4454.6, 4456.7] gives 13.94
